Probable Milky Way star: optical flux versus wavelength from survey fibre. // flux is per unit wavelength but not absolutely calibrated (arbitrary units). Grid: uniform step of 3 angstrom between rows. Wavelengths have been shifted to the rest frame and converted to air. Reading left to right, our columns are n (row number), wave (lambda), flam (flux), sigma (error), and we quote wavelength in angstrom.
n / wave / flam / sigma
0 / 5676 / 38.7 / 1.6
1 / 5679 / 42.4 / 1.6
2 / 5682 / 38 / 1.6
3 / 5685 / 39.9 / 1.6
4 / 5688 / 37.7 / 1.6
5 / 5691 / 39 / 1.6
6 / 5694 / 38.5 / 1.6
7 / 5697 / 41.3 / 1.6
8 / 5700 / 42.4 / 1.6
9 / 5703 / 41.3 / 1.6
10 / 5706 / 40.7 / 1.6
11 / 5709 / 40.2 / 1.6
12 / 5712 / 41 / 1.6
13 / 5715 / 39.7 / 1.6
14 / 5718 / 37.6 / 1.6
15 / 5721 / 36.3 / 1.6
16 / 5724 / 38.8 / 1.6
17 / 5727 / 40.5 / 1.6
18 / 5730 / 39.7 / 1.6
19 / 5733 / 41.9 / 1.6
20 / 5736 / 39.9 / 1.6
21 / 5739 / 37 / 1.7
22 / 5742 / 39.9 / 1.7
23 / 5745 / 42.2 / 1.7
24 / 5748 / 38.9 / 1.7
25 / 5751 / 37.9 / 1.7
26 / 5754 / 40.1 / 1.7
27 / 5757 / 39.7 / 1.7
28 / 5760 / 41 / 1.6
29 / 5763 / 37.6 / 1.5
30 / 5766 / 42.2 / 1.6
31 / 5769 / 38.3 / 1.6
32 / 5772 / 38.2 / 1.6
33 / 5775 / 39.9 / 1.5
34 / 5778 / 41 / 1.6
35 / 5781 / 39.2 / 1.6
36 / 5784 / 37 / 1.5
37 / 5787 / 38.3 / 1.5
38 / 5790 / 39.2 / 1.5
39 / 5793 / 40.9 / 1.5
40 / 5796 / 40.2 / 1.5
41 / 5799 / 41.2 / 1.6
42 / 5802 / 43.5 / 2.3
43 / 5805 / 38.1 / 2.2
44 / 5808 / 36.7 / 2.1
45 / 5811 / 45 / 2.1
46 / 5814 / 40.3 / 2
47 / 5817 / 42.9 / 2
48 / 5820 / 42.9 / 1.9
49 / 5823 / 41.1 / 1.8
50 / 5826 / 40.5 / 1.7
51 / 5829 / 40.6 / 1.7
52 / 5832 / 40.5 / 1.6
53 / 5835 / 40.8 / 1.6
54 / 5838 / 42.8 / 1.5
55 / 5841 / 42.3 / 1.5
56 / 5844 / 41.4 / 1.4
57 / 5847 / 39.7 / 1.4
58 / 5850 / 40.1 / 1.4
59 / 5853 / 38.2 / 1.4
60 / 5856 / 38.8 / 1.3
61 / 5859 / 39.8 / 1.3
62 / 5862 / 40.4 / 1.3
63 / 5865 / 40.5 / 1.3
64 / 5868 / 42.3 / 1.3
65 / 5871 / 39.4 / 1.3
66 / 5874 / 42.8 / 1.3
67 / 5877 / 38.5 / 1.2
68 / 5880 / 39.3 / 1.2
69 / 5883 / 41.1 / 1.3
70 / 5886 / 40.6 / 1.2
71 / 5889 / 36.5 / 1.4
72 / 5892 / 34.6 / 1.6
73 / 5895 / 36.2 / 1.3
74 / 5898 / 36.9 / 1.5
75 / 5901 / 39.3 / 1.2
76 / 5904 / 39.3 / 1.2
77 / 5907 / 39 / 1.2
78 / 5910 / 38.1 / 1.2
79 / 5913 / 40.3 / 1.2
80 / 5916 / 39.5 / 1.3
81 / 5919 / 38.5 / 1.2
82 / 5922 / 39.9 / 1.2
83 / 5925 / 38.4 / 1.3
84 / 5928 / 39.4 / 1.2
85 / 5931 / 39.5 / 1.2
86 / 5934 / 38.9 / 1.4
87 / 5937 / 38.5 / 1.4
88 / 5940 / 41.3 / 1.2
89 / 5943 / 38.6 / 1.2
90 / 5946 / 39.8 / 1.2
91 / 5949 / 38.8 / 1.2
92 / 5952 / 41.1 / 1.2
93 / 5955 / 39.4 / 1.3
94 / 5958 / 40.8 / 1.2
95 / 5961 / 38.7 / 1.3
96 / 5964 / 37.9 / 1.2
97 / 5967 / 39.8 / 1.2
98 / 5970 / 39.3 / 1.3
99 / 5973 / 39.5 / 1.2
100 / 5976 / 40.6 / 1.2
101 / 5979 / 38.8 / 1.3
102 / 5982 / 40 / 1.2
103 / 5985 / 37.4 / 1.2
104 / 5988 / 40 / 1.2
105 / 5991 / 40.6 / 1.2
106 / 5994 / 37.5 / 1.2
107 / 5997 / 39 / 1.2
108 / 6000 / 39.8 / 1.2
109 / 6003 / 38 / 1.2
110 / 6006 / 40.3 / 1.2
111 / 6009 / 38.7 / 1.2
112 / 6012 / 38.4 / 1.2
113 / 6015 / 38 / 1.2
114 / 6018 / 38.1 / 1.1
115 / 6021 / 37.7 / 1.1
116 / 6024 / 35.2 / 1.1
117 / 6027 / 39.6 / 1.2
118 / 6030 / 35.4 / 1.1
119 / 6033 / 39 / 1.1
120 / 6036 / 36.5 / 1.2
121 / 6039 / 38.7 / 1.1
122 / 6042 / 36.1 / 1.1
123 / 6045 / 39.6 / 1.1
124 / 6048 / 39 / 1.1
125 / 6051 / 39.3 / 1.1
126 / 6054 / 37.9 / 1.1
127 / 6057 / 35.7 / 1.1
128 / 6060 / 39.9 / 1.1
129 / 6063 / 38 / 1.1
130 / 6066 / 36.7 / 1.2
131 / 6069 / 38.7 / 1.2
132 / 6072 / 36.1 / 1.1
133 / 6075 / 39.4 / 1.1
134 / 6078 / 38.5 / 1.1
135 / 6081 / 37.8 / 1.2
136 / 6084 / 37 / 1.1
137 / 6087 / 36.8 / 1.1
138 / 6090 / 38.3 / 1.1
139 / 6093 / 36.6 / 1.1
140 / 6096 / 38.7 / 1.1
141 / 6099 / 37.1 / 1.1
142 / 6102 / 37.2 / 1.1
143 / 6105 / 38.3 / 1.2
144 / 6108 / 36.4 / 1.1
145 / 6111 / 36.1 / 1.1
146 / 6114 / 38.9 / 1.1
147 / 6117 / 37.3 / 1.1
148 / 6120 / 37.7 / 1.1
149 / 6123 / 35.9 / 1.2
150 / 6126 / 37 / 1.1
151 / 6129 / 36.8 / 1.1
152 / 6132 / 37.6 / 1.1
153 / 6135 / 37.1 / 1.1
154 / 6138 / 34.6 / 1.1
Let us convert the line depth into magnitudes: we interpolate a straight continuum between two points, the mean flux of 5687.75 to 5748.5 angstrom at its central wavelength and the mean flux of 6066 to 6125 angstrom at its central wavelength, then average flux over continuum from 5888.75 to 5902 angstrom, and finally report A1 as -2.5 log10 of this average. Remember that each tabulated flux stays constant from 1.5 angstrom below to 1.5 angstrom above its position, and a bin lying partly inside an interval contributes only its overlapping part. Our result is 0.060 mag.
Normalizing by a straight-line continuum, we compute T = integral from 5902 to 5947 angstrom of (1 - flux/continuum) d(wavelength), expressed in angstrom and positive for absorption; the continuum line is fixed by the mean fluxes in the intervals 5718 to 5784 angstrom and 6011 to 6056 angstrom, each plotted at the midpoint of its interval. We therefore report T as -0.9 angstrom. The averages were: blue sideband 39.4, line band 39.3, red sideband 37.9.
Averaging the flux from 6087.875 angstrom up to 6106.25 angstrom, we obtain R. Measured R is 37.7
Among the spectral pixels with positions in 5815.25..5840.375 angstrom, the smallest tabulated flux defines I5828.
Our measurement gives 40.5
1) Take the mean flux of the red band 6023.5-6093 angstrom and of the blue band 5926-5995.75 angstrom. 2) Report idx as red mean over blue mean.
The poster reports 1.0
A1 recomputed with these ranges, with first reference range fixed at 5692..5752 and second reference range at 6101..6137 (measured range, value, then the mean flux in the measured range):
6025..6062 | -0.01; 38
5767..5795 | 0.01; 39.2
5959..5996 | -0.03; 39.2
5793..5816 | -0.04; 40.8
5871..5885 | -0.04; 40.3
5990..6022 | -0.02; 38.7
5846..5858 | -0.01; 39.2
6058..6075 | -0.01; 37.9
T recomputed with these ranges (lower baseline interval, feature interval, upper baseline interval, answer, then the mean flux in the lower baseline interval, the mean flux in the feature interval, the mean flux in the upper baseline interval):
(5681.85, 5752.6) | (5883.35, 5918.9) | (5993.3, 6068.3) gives 0.4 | 39.6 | 38.3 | 38.1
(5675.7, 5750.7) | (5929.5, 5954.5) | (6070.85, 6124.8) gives -0.8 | 39.7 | 39.6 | 37.5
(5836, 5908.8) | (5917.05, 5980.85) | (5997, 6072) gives -0.9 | 39.6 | 39.4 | 38.1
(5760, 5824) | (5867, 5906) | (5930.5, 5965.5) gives 0.8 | 40.2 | 38.9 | 39.4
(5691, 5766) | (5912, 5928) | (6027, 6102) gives -0.3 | 39.8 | 39.3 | 37.8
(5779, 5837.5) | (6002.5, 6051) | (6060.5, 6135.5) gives 0.2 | 40.5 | 38.1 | 37.5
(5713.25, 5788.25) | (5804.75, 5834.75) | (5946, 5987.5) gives -1.2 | 39.3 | 41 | 39.4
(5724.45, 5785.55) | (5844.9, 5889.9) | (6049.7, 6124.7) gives -1.2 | 39.6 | 39.9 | 37.6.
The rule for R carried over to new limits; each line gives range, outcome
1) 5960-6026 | 38.8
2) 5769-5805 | 39.7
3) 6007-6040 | 37.8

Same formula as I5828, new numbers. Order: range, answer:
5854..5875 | 38.8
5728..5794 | 37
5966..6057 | 35.2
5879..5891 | 36.5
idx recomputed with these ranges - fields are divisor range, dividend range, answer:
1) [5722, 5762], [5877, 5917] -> 0.97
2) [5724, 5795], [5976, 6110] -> 0.96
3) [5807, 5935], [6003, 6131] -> 0.95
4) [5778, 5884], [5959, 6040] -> 0.95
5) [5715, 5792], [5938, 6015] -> 1.00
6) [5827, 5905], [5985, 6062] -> 0.96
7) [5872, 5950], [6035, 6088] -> 0.97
